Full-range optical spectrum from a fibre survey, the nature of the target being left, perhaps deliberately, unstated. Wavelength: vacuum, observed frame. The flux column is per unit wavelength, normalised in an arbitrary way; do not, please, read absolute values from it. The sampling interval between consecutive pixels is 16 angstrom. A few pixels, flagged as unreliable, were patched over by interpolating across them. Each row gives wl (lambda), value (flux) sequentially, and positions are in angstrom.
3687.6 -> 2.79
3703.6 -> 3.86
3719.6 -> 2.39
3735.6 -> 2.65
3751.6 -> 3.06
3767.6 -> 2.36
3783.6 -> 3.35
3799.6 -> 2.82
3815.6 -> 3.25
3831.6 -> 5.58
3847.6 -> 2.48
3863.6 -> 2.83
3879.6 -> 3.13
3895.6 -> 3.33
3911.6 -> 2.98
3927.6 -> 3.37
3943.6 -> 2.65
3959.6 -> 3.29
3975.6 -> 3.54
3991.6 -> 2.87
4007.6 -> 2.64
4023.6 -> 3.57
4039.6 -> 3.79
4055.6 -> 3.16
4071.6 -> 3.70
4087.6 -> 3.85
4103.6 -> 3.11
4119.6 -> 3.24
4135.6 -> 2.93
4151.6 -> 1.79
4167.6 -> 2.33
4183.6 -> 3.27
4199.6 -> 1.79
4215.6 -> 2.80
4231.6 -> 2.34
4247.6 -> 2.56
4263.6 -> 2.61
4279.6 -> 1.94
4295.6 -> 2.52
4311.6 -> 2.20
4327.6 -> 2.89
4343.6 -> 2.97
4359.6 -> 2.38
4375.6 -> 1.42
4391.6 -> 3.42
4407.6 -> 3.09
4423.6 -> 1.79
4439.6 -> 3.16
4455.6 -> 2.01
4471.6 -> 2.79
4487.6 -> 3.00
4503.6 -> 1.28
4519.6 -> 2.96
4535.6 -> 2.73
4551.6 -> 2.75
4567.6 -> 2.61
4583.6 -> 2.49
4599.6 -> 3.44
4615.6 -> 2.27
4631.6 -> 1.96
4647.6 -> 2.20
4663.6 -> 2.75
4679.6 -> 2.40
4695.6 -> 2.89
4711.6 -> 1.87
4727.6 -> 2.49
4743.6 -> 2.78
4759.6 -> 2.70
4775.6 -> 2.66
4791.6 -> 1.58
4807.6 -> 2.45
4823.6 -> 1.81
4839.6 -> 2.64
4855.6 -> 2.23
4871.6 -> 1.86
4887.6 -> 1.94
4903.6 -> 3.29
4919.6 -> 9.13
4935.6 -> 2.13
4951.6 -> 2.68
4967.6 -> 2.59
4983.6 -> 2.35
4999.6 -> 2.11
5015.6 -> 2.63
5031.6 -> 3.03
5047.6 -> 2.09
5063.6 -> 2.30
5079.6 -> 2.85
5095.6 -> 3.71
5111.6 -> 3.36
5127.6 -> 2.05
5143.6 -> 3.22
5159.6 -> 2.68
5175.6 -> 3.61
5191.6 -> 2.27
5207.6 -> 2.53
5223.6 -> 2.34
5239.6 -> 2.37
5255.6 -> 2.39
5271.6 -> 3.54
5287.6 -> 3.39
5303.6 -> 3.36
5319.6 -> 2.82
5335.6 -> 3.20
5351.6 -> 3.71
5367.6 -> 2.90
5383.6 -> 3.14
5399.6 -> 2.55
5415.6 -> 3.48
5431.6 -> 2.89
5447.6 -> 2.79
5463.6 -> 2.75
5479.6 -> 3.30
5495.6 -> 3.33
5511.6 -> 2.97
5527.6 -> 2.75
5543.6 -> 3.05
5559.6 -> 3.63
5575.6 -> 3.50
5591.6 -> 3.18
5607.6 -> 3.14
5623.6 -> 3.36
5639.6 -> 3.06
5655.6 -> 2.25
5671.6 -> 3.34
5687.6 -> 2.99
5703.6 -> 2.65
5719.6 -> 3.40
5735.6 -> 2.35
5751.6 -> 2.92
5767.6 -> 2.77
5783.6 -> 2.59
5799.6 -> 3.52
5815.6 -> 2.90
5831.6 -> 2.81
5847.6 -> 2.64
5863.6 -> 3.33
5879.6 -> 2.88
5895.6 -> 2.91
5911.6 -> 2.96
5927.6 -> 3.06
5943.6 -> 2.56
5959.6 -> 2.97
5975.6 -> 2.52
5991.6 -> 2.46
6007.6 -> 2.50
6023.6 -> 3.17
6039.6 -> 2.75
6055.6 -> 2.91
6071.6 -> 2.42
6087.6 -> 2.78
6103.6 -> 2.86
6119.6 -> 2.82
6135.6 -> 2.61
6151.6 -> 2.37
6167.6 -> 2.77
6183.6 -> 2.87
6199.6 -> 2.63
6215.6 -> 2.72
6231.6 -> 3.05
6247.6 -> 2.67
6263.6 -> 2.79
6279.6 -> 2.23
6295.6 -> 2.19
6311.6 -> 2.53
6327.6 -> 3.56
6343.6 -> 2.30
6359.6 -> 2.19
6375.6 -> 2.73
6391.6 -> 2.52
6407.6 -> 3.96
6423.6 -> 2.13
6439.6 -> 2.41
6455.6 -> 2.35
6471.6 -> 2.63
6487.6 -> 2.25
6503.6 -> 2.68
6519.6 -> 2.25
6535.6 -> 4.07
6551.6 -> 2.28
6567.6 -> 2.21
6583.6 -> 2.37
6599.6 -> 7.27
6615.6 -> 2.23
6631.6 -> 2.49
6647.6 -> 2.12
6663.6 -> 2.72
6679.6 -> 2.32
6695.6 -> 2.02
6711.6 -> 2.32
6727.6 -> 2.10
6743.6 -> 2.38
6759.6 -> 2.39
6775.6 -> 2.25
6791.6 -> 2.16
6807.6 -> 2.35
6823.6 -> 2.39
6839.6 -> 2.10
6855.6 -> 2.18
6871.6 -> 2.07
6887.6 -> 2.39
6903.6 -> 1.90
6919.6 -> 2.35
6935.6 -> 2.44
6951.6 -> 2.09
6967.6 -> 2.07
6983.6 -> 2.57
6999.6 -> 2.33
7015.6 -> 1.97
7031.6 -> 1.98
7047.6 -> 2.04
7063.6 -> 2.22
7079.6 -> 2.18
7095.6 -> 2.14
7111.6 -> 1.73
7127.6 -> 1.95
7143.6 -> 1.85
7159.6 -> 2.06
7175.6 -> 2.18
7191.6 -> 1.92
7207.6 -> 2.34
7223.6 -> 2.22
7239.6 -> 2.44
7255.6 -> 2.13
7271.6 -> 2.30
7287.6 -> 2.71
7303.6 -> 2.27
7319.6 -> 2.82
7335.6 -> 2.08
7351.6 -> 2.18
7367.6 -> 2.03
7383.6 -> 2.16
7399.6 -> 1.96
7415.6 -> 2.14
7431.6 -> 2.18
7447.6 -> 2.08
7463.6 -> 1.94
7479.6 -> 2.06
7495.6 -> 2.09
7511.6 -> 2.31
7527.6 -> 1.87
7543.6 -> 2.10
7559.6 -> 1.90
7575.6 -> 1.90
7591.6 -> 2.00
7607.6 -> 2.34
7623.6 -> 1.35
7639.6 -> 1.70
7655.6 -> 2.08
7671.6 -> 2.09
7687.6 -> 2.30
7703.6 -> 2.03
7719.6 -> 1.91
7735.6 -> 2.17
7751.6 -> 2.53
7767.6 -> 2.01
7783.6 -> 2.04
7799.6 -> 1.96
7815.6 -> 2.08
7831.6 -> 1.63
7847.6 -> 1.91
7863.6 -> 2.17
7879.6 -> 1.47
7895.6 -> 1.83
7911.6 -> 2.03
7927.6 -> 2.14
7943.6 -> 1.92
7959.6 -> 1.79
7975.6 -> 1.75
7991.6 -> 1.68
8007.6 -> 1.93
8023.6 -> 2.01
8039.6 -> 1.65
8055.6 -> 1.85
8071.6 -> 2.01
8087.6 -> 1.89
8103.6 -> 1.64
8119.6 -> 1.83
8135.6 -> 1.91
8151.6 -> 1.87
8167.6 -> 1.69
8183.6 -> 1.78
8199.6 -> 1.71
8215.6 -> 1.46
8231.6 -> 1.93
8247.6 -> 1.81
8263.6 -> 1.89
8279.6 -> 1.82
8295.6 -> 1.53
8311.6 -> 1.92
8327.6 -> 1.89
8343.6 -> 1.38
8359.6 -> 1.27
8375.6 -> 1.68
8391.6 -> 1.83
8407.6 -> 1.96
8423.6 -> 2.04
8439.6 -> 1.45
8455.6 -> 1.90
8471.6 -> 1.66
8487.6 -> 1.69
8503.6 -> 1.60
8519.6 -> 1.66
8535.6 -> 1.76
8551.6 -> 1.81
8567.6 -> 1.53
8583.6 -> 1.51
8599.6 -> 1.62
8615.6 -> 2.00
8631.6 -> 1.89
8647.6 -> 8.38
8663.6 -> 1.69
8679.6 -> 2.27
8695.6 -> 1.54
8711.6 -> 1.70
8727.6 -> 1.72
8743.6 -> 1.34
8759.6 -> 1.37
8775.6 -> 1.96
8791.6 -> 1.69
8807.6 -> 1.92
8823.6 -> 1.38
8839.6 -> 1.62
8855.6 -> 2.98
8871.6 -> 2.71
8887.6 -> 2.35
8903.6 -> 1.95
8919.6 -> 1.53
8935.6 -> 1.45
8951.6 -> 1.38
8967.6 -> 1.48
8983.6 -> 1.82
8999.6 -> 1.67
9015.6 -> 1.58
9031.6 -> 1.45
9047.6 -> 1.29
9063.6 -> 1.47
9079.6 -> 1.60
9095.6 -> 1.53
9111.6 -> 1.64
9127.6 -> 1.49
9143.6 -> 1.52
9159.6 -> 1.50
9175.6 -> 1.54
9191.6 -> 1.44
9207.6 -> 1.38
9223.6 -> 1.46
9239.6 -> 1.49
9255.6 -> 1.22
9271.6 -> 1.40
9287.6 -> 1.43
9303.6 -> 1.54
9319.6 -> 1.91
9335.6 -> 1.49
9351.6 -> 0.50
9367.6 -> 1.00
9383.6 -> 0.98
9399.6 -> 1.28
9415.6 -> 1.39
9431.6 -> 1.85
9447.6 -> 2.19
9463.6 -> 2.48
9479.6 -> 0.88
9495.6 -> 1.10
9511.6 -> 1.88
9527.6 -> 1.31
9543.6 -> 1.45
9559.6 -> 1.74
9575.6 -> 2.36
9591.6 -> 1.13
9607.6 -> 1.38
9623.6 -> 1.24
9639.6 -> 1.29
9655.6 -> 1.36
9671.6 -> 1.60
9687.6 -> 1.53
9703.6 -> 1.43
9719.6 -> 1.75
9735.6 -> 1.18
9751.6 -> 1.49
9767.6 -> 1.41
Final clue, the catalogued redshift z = 0.318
